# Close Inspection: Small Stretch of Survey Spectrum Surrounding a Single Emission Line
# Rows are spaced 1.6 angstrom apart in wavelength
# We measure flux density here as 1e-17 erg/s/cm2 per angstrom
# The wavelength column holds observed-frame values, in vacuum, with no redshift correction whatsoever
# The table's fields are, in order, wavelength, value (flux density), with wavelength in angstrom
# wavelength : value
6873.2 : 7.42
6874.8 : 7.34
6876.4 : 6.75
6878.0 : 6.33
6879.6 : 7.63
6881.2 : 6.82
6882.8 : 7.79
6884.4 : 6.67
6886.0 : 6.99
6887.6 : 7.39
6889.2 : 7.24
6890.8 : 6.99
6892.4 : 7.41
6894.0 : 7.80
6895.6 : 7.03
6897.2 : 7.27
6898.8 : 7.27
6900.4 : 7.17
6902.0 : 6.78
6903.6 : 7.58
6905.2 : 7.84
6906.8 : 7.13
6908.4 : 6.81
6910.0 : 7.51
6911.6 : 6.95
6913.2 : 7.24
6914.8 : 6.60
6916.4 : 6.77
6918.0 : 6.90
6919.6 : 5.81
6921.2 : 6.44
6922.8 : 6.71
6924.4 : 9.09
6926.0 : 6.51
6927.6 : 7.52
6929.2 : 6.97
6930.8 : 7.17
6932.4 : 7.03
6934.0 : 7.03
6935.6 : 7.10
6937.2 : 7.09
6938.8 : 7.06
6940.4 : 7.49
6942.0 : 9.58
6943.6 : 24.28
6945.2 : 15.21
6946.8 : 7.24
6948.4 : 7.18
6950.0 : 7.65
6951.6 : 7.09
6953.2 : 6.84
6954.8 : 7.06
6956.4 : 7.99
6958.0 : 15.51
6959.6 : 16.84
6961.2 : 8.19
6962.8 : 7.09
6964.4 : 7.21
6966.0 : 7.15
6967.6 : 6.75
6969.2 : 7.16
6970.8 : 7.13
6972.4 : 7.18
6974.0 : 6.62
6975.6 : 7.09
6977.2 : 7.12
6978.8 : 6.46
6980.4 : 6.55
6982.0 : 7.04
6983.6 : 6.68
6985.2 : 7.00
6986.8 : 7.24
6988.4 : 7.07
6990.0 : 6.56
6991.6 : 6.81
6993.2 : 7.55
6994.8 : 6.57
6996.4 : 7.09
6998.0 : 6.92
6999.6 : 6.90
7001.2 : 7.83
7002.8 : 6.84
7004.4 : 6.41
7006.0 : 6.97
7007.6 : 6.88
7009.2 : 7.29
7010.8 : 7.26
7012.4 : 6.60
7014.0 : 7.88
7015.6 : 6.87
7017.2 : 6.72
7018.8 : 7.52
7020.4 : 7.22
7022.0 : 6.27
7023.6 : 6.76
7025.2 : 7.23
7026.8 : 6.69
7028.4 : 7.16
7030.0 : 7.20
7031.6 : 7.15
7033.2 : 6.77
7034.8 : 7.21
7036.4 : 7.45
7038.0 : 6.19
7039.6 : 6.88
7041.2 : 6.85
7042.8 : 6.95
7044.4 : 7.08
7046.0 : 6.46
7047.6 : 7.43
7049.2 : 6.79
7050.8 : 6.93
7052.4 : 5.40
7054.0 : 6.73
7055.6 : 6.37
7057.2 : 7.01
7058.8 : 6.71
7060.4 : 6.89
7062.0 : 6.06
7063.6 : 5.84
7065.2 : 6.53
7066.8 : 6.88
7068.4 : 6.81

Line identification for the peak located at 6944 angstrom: [S II]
